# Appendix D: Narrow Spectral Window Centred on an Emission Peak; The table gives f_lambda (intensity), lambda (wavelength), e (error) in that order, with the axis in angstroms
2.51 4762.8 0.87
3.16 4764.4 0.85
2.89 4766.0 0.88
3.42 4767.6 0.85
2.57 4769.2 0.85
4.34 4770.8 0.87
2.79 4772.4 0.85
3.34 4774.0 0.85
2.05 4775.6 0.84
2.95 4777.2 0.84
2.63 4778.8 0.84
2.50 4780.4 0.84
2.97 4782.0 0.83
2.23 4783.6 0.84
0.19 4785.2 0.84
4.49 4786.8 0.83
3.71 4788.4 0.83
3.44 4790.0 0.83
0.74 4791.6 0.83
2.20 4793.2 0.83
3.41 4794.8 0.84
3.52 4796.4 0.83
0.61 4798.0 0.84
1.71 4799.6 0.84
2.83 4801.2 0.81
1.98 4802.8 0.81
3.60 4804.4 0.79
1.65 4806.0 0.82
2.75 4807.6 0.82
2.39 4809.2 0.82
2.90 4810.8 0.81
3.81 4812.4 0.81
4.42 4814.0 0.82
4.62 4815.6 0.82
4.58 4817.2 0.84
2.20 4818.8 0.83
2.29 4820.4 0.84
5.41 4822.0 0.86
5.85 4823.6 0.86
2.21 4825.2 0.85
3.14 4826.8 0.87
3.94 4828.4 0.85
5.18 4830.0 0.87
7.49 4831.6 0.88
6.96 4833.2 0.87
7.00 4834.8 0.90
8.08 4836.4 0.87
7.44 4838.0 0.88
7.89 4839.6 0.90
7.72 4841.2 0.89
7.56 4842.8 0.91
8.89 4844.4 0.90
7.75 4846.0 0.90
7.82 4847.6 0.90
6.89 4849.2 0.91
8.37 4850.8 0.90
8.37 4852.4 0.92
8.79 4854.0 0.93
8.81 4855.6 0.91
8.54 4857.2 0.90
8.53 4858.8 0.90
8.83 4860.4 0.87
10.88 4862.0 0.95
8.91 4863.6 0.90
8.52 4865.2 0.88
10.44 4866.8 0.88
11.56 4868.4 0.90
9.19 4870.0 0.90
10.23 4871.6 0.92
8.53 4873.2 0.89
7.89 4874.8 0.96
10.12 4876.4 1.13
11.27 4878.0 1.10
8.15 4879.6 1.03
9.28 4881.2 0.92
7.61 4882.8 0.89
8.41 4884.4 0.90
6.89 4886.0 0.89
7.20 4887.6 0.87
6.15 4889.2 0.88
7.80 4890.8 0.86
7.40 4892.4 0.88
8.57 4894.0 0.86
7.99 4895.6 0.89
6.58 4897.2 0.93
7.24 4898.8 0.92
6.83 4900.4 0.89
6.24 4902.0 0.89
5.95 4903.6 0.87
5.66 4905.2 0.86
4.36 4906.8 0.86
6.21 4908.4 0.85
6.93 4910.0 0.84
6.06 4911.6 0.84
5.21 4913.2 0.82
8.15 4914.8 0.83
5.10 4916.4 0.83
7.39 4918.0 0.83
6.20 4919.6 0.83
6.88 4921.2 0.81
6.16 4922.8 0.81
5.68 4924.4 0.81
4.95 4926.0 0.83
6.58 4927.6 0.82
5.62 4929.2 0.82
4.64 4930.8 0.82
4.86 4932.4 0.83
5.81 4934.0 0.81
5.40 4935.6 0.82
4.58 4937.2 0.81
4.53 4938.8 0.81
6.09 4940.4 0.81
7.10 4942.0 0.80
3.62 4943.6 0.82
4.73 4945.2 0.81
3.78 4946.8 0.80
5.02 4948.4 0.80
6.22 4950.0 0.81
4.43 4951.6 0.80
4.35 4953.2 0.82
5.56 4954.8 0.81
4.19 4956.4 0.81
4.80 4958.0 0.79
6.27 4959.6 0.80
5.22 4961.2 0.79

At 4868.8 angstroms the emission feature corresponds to C IV 1549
